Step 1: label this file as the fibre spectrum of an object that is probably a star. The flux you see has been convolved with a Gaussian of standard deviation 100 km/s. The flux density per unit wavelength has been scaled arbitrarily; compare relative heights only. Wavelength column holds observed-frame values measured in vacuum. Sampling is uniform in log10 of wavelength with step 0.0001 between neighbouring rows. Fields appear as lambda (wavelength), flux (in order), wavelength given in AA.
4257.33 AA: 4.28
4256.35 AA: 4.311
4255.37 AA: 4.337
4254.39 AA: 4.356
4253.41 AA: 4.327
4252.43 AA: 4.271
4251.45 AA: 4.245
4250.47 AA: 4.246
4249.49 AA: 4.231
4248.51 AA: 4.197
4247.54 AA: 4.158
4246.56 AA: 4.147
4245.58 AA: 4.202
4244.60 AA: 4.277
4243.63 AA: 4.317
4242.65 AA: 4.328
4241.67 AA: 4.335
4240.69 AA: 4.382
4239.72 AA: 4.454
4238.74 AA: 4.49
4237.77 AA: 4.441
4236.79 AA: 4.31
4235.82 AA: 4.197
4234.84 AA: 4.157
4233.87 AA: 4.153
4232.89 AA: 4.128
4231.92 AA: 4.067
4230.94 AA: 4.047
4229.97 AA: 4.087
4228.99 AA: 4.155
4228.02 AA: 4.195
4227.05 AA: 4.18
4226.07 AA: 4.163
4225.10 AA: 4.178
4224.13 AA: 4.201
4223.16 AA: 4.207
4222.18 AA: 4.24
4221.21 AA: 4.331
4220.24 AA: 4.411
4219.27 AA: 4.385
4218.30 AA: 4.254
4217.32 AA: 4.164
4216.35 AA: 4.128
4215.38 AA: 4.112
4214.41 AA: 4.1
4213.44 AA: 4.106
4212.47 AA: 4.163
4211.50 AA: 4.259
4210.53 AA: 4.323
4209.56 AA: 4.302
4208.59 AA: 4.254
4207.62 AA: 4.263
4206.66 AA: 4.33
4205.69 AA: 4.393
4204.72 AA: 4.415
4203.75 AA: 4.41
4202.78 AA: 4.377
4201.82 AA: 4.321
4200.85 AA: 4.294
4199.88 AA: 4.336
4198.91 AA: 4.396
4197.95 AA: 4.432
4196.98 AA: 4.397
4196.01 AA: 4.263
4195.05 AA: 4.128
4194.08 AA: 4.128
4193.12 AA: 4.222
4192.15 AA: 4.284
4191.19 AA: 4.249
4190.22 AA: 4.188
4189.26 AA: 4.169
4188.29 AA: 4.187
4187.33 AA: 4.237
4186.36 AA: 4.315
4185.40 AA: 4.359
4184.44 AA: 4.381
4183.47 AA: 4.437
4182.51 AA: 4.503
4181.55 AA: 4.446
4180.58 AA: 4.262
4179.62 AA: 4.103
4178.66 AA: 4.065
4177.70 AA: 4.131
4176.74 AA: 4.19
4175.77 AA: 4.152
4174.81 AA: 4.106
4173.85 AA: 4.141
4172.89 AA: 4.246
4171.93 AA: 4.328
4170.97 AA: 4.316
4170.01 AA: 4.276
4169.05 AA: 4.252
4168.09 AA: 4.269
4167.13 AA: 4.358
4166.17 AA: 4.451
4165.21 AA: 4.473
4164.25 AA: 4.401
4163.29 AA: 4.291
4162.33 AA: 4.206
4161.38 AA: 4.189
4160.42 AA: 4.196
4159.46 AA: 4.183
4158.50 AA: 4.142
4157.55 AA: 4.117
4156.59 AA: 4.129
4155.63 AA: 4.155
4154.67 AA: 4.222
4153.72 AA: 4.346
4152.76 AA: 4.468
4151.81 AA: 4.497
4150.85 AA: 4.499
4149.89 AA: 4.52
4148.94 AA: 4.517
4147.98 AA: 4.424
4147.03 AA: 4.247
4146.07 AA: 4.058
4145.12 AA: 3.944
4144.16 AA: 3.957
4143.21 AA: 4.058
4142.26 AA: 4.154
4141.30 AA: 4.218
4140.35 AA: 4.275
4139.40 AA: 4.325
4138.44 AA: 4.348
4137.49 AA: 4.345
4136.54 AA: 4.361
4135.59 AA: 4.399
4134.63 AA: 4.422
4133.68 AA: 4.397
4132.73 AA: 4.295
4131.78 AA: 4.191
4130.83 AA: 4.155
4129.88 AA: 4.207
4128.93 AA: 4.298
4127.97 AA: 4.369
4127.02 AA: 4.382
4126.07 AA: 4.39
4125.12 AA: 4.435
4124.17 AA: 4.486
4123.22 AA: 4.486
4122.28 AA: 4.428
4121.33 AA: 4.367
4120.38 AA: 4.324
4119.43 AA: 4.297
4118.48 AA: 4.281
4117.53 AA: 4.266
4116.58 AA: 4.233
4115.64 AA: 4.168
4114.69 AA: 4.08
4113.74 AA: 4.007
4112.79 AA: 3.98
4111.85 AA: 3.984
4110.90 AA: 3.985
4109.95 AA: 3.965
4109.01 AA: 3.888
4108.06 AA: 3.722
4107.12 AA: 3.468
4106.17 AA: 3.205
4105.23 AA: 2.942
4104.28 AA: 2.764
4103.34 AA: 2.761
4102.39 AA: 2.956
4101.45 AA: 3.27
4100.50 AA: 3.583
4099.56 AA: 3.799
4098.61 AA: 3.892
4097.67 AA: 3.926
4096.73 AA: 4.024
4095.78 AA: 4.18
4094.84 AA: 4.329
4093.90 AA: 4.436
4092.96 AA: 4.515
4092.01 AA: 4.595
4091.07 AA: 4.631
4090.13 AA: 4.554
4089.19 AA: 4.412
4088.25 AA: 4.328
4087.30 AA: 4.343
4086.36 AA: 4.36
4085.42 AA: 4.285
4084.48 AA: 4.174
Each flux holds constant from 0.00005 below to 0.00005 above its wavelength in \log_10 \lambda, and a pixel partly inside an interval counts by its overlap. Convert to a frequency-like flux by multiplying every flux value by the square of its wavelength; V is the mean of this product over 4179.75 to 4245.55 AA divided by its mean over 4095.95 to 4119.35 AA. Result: 1.2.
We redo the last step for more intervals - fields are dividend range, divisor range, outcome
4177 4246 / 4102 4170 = 1.06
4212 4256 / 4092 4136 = 1.11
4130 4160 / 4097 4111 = 1.25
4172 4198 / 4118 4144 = 1.01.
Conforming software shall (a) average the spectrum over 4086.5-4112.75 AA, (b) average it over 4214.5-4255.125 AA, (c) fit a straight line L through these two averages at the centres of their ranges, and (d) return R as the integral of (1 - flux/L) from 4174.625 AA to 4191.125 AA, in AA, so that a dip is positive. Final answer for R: -0.6 AA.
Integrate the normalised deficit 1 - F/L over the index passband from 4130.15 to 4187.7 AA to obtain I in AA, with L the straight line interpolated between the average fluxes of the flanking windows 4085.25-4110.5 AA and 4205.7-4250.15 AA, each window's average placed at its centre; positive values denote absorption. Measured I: -3.2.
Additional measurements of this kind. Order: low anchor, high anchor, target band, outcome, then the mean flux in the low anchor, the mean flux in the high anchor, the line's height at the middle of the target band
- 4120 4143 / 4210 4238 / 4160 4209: -0.3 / 4.33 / 4.2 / 4.26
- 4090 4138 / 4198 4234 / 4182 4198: -0.3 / 4.06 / 4.24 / 4.2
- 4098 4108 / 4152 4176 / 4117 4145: -4.3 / 3.29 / 4.26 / 3.74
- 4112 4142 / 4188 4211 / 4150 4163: 0.1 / 4.29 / 4.3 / 4.29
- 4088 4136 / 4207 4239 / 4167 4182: -0.3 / 4.07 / 4.22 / 4.15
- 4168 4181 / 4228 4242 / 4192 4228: -0.3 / 4.2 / 4.24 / 4.22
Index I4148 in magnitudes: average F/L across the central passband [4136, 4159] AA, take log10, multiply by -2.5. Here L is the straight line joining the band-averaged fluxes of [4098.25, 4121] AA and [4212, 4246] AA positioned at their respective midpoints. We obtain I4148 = -0.097 mag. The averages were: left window 3.75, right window 4.23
